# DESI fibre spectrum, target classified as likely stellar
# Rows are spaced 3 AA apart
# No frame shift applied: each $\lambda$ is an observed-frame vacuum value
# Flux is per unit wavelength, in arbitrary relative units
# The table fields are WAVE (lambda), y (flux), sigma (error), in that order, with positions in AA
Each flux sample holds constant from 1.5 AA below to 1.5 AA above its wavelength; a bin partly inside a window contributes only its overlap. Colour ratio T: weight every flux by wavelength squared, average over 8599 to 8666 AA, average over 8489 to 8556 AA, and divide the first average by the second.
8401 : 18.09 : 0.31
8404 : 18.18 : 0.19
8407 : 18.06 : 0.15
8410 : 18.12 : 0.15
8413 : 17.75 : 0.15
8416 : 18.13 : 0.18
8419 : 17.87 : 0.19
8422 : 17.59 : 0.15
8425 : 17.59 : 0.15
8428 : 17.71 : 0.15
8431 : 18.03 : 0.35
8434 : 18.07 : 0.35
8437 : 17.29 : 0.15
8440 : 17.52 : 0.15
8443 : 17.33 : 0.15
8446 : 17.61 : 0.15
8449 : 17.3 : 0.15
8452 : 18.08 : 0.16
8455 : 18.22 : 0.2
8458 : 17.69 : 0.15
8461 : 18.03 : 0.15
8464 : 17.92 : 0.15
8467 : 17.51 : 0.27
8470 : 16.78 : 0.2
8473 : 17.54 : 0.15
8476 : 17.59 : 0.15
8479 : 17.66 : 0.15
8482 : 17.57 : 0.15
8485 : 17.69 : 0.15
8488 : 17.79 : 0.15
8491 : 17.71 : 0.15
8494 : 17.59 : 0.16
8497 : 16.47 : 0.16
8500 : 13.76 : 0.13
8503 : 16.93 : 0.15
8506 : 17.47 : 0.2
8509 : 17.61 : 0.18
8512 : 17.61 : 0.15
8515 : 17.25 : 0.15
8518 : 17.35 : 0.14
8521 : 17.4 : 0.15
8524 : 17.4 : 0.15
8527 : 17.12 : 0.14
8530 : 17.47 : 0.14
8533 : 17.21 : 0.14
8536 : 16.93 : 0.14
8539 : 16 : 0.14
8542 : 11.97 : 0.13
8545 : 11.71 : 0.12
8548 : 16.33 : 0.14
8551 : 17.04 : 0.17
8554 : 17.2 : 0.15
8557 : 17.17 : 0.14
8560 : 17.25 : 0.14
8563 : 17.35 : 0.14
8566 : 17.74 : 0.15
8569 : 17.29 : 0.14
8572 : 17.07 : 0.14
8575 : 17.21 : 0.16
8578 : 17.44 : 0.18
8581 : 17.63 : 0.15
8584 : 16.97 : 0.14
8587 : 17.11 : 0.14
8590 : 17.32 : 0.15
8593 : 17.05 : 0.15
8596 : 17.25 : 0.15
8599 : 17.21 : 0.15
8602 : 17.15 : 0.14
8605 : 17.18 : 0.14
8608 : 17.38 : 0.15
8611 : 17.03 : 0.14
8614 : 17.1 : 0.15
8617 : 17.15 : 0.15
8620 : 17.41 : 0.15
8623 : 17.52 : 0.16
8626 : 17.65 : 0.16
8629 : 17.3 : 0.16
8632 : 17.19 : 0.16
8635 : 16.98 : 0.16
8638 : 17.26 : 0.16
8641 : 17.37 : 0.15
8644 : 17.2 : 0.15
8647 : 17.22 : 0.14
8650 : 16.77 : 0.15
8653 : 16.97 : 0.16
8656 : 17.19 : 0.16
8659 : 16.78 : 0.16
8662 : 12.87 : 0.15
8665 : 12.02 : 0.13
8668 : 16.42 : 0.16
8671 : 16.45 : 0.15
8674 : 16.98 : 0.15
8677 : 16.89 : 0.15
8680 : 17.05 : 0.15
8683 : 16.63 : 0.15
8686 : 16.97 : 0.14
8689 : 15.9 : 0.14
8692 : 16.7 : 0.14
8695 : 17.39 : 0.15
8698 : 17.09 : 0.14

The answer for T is 1.0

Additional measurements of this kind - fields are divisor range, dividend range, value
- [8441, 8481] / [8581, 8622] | 1.01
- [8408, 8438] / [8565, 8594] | 1.01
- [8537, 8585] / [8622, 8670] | 1.02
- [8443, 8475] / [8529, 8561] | 0.92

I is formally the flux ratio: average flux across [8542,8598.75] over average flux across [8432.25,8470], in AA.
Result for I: 0.9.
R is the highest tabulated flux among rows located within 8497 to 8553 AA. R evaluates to 17.61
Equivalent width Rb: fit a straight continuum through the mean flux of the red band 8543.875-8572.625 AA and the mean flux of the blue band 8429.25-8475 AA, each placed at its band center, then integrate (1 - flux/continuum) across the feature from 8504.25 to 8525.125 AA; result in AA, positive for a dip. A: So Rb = -0.4 AA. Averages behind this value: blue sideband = 17.7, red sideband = 16.7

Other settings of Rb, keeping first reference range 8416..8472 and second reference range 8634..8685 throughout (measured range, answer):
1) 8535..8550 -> 2.20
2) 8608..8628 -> -0.79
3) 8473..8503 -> 0.55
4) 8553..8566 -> -0.23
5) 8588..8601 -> -0.31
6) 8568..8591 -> -0.50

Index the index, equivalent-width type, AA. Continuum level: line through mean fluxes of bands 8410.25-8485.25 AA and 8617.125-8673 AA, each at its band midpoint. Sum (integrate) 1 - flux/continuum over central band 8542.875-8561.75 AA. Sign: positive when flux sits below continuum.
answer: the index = 1.2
